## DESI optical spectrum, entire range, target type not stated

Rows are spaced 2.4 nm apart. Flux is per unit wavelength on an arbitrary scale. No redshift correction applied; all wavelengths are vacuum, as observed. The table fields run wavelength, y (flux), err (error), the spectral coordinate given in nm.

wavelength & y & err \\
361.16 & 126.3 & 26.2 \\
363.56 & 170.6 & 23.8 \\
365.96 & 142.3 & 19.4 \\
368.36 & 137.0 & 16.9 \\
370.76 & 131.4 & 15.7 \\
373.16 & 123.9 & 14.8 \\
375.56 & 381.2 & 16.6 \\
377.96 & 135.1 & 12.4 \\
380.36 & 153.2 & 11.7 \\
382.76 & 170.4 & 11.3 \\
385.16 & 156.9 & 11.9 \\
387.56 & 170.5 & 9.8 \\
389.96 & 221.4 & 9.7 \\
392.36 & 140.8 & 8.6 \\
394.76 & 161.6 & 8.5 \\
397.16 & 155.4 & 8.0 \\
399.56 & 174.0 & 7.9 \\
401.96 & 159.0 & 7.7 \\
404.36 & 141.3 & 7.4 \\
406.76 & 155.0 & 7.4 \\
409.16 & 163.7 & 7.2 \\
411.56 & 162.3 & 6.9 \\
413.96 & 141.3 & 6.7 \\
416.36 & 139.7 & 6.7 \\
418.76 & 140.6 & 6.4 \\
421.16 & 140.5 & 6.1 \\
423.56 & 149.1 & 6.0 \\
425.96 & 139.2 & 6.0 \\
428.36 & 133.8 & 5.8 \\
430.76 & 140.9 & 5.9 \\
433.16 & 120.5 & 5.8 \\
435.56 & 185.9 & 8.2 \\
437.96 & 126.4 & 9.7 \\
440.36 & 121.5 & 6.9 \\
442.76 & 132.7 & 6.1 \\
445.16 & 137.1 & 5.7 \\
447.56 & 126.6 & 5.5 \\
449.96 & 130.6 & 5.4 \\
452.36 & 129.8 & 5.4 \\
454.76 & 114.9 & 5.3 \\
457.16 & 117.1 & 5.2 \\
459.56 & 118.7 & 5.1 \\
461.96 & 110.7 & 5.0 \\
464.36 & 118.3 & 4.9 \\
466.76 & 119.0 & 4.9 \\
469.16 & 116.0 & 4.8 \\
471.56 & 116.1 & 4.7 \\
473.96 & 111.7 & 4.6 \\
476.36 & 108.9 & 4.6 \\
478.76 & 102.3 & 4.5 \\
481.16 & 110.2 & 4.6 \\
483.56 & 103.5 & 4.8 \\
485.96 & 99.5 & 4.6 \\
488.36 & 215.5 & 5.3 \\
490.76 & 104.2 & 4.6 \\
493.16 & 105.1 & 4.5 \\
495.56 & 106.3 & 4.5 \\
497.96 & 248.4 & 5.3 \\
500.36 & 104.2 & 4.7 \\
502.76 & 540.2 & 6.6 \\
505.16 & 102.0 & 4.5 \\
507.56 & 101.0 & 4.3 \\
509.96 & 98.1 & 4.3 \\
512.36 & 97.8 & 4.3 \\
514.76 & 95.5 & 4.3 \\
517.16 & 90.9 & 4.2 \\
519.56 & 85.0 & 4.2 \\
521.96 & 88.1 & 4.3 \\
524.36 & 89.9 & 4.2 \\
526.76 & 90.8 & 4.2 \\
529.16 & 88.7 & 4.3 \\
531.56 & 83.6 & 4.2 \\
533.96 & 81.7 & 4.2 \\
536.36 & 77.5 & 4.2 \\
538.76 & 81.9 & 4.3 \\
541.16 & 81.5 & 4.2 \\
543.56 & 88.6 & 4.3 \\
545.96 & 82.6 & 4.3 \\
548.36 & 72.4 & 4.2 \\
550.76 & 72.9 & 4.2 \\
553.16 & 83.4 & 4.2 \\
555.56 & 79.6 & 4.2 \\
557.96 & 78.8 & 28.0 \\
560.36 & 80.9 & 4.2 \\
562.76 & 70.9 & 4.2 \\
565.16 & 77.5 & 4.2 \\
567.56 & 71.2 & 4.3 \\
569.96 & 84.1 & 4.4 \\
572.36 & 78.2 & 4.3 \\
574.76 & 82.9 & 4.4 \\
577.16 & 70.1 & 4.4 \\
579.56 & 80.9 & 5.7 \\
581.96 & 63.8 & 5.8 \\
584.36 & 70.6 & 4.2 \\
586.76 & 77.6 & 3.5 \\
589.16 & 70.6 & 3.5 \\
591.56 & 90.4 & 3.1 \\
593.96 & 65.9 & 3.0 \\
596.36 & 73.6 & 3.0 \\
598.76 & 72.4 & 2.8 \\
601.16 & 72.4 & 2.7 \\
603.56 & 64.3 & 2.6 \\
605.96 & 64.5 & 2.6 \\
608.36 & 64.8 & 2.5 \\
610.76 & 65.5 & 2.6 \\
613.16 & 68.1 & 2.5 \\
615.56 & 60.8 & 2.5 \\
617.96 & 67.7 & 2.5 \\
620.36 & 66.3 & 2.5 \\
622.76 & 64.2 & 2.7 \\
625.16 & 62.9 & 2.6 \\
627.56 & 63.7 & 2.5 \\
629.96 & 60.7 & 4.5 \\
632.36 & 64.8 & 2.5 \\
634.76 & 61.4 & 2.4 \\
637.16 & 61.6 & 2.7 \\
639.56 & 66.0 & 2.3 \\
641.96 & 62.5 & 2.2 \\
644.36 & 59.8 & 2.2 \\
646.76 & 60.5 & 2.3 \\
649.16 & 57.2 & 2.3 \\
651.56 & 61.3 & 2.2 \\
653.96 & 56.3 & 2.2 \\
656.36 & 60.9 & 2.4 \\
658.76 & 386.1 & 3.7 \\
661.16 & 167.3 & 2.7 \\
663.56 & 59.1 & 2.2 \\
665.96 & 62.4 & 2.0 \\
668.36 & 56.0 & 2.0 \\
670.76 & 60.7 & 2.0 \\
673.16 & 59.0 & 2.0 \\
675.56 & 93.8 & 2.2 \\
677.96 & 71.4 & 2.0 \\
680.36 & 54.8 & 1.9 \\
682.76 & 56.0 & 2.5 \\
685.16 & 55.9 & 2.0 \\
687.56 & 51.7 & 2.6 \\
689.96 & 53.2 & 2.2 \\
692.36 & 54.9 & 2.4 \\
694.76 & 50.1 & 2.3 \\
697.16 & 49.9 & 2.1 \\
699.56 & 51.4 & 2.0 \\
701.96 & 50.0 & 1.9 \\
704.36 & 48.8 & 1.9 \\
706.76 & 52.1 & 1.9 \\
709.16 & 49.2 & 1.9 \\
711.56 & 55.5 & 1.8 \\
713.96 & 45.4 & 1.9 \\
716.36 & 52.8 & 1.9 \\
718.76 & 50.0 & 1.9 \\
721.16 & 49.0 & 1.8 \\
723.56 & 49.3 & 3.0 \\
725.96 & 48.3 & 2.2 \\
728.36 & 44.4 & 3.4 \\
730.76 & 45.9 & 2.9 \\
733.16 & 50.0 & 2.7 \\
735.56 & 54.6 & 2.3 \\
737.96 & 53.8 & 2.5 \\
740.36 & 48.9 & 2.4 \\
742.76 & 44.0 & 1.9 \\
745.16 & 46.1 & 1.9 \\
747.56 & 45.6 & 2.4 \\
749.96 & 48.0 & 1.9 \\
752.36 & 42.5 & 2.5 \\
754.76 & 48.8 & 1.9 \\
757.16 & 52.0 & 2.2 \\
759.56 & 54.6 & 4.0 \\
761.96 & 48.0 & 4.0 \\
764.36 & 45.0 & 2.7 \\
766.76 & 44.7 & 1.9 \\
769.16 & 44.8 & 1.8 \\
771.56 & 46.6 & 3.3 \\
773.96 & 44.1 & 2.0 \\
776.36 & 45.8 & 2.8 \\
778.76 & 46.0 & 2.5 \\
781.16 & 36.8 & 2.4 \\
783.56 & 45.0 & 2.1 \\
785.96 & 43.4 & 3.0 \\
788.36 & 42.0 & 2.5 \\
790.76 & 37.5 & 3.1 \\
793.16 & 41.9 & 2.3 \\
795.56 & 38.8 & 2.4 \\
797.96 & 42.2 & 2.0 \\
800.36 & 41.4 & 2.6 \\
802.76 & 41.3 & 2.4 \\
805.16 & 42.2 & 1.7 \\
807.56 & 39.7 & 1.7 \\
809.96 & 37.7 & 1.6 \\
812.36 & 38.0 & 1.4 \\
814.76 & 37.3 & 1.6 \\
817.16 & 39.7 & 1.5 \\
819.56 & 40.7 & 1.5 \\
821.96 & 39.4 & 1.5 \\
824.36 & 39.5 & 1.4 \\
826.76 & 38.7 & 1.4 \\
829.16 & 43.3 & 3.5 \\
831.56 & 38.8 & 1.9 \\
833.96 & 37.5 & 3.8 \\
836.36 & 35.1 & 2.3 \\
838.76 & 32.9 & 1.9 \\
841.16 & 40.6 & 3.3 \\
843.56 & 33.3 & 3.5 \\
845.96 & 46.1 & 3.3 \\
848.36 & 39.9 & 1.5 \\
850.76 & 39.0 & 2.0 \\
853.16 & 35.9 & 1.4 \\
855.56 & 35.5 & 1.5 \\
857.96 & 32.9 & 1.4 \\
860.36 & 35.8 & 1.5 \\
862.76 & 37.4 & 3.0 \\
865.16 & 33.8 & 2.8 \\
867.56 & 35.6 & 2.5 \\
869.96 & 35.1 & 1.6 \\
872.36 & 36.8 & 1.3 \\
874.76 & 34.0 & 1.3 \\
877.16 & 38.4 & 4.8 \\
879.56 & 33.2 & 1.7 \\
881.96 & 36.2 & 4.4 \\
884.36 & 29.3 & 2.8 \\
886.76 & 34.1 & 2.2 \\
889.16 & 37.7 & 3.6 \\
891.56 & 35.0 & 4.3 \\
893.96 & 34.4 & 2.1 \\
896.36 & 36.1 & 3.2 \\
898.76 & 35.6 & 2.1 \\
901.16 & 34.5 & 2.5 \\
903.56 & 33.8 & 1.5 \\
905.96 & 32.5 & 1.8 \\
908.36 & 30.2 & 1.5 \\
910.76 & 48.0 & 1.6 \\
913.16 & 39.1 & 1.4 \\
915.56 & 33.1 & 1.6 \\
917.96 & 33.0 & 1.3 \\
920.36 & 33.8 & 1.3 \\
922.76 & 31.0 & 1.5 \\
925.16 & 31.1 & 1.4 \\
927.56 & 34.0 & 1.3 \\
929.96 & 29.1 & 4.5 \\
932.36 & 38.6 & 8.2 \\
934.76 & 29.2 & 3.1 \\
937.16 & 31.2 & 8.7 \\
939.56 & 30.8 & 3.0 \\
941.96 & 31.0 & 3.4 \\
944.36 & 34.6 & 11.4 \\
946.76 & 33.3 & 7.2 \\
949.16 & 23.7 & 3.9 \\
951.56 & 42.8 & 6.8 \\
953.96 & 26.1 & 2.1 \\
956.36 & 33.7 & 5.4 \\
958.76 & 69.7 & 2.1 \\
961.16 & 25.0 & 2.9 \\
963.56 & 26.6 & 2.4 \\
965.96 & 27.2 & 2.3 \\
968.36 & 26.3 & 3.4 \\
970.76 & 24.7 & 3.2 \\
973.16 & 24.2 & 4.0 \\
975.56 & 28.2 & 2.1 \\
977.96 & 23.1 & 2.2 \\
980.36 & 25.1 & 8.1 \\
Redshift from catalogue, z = 0.005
